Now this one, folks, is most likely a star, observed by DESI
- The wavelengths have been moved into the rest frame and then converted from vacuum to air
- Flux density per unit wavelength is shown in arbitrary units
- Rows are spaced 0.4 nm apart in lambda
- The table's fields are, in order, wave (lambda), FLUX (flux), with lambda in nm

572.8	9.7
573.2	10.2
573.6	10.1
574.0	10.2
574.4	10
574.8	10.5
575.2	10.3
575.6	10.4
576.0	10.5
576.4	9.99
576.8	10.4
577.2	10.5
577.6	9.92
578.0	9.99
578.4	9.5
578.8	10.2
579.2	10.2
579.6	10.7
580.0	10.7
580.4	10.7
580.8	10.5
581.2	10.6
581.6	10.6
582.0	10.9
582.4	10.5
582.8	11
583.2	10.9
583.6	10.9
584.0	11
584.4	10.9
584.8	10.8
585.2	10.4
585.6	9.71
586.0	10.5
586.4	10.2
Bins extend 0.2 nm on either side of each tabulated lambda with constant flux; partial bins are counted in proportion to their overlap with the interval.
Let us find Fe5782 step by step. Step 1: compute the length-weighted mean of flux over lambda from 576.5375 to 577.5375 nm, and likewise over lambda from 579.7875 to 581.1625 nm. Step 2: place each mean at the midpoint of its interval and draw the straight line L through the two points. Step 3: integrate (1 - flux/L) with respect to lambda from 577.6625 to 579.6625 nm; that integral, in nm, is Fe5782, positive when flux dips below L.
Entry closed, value 0.08 nm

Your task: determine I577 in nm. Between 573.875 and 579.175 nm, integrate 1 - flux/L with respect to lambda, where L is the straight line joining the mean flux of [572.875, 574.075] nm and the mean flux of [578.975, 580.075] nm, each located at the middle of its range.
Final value 0.065 nm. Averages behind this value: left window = 10.1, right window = 10.5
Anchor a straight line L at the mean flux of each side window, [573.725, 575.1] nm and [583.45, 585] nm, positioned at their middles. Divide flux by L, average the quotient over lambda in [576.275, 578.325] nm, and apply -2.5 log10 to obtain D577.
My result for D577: 0.03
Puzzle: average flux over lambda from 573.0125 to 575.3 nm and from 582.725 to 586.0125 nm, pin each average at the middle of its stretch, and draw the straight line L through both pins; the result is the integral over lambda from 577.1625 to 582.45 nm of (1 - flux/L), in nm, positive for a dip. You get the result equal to 0.04 nm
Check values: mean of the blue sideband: 10.2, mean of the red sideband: 10.7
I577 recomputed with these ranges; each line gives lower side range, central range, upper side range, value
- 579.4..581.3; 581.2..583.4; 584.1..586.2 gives -0.04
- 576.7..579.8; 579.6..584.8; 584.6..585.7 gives -0.25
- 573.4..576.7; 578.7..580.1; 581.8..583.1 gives 0.02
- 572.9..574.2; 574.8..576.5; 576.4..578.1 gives -0.03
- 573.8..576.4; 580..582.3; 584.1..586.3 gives -0.06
